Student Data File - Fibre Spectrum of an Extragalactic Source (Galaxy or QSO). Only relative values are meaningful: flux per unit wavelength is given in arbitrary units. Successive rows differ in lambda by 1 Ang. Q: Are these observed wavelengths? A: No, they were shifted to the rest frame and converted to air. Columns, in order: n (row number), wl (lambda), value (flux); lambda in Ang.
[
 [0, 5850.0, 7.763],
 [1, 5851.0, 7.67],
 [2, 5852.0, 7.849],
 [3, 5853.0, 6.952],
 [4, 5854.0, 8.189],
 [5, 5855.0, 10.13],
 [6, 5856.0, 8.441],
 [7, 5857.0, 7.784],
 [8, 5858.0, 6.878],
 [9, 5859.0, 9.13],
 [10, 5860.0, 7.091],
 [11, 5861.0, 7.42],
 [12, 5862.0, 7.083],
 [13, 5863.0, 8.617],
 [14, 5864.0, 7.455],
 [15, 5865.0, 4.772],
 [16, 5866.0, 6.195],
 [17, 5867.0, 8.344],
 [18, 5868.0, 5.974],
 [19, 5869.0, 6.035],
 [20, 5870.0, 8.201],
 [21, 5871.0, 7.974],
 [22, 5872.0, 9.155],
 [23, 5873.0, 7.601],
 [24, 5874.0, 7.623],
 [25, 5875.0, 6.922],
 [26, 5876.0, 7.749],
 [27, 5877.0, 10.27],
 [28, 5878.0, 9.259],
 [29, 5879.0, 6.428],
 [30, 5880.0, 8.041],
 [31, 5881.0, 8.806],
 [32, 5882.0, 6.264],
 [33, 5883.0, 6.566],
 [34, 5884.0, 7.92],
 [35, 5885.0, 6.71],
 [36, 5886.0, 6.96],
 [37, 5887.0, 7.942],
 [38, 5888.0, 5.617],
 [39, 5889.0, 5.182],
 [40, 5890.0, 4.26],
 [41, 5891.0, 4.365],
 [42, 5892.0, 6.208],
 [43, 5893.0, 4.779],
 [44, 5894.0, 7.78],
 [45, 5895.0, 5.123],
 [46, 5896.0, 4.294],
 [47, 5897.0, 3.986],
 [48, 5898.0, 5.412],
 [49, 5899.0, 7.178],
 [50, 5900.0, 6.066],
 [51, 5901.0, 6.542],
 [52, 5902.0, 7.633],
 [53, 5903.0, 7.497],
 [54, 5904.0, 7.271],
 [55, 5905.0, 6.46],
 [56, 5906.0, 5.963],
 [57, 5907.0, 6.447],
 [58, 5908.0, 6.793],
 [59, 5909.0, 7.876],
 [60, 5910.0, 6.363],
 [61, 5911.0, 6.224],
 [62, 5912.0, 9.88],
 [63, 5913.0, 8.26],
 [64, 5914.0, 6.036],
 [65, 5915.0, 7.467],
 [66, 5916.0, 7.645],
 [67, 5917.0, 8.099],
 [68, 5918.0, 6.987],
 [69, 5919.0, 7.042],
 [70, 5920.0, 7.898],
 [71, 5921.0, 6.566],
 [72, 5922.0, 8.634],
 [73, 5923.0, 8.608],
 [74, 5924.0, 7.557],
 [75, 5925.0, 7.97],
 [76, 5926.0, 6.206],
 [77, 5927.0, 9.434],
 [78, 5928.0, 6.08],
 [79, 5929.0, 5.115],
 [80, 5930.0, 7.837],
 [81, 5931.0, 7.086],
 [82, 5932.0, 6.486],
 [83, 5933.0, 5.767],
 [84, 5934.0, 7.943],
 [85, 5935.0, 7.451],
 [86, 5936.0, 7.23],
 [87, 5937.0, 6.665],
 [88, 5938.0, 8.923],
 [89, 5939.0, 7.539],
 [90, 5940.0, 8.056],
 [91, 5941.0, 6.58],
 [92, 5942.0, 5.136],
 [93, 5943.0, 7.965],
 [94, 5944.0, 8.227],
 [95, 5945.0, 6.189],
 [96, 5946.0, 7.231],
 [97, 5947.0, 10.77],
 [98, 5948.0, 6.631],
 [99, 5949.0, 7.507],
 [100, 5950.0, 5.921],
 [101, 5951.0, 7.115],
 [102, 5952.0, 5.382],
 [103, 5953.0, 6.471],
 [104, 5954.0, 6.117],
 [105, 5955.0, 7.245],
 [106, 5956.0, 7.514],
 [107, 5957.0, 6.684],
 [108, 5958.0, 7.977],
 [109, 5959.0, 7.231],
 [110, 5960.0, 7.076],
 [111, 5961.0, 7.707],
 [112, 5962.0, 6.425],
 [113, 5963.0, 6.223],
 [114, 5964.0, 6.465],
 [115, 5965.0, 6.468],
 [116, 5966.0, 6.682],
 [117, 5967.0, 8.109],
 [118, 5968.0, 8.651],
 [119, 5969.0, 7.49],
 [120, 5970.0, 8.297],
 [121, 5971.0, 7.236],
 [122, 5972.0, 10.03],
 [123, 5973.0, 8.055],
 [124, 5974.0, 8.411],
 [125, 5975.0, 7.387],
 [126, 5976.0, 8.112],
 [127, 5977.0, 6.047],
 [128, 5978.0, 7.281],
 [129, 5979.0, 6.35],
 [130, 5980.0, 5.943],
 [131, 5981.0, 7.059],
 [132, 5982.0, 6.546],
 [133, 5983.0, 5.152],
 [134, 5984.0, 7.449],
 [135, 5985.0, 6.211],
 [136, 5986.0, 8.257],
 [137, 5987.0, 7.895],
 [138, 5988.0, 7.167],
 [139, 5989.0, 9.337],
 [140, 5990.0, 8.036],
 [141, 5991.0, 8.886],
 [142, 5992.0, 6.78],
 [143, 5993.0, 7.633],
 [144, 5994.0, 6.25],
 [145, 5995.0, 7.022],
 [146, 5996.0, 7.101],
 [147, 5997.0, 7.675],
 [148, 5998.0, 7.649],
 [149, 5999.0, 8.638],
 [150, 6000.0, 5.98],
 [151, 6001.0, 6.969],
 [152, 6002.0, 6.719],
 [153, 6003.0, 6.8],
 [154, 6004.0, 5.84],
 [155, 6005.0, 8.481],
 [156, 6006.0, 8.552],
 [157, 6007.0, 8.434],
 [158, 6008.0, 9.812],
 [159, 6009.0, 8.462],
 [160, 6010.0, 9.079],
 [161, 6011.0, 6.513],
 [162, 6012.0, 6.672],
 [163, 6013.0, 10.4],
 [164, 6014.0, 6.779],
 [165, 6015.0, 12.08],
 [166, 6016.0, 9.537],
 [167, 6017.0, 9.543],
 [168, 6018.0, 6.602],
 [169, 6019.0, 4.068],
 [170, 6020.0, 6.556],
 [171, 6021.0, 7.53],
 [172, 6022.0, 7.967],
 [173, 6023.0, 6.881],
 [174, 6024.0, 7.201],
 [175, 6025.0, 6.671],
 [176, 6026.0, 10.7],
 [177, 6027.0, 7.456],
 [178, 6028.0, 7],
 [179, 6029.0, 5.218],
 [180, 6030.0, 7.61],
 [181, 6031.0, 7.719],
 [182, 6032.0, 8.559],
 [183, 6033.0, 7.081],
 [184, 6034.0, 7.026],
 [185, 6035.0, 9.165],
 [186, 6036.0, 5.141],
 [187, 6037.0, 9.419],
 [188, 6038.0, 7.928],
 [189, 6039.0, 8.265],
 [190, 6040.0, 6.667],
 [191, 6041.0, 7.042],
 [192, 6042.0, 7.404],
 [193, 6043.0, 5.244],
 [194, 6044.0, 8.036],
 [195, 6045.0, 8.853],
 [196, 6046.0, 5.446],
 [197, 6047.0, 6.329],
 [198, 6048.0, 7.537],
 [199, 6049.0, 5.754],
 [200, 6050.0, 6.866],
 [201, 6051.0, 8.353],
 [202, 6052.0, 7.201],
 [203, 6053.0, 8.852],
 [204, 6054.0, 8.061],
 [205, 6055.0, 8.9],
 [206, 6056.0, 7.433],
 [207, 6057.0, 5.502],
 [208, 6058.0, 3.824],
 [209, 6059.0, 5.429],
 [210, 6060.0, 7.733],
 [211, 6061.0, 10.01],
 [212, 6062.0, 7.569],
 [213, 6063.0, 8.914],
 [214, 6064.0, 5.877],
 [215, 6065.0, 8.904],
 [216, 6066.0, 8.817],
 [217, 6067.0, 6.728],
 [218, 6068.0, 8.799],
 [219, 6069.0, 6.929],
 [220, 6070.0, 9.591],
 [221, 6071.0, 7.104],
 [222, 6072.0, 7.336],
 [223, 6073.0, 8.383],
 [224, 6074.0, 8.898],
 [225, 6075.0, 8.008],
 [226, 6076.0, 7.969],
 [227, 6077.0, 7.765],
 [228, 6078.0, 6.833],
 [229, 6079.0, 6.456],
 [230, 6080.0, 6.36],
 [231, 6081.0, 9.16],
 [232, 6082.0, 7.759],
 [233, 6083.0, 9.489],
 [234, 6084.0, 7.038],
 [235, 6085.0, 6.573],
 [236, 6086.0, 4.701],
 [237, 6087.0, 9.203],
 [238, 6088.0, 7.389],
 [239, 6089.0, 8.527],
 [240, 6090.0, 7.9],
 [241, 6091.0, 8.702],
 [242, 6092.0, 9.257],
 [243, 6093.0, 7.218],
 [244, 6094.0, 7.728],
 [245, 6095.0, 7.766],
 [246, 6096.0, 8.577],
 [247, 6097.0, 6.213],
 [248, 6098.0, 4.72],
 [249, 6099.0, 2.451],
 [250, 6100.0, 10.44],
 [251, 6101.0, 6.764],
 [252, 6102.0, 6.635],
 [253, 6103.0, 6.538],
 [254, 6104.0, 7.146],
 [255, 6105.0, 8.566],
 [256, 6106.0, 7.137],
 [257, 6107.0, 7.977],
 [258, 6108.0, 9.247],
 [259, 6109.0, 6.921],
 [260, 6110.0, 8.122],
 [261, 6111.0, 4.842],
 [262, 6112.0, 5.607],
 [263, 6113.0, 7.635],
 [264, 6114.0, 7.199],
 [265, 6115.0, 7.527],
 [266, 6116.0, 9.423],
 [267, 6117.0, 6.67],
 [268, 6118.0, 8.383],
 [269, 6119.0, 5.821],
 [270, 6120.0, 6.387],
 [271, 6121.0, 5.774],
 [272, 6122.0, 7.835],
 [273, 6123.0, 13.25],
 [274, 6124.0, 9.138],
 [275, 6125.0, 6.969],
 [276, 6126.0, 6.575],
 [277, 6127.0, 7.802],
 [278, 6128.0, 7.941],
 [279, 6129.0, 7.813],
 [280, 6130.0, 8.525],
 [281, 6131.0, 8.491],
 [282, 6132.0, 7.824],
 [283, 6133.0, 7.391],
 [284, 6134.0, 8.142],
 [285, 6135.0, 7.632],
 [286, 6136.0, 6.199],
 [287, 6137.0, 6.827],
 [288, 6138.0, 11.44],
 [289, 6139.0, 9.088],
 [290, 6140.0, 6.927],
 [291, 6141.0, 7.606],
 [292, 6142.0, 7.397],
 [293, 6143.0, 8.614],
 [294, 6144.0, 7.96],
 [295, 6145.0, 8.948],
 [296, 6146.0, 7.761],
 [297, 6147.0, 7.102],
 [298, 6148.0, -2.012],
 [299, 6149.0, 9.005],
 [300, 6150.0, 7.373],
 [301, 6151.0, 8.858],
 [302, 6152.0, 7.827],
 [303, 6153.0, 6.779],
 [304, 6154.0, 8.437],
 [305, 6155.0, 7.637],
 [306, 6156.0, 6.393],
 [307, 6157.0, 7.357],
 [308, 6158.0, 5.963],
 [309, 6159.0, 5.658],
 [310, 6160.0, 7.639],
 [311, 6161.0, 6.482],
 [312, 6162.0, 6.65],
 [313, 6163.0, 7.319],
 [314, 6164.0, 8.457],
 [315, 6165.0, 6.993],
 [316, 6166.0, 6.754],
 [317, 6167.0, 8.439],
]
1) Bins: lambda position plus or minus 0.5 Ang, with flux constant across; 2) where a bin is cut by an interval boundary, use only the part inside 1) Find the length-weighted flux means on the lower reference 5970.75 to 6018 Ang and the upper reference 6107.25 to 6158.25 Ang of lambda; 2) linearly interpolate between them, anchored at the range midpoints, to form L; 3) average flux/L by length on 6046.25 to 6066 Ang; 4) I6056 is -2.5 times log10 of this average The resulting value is 0.043 mag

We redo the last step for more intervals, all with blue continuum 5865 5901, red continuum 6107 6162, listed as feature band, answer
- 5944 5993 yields -0.04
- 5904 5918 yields -0.06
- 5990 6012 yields -0.07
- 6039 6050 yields 0.05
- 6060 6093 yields -0.08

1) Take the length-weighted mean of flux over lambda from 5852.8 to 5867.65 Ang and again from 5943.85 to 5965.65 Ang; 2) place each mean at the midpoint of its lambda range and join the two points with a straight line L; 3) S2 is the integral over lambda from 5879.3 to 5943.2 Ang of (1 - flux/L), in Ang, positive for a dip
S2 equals 3.6 Ang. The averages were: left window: 7.63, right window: 7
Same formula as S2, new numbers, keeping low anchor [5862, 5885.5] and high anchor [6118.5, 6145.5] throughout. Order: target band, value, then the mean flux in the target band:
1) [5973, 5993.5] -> 1.00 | 7.32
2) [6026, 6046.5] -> 1.00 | 7.4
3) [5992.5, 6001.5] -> 0.58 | 7.21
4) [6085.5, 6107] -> 1.50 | 7.33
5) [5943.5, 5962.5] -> 1.27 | 7.13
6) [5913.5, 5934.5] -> 0.91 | 7.26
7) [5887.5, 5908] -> 4.41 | 5.92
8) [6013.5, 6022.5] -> -0.12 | 7.85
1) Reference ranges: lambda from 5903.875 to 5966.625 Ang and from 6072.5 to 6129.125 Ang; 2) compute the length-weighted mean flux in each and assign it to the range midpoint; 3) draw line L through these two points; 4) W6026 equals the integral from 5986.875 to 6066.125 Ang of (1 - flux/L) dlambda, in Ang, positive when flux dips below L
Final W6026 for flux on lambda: -2.1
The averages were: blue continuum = 7.16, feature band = 7.56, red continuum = 7.53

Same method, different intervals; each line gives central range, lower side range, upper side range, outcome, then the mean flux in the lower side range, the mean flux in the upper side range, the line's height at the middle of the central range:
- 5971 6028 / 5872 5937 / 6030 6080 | -2.39 Ang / 6.98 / 7.49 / 7.3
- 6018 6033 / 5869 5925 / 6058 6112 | 0.33 Ang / 7.02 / 7.52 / 7.36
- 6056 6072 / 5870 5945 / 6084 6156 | -0.14 Ang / 7.05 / 7.49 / 7.38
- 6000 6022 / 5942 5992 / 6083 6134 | -1.42 Ang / 7.29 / 7.51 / 7.36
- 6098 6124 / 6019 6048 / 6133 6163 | -0.18 Ang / 7.31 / 7.3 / 7.3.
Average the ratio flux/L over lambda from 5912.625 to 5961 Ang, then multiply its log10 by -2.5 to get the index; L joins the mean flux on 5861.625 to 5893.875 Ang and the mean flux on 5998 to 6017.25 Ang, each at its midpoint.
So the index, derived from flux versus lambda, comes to 0.04 mag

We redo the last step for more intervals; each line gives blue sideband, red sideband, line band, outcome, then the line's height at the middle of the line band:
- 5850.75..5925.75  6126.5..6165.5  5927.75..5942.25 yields 0.04 mag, 7.2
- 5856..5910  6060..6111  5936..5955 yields 0.00 mag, 7.14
